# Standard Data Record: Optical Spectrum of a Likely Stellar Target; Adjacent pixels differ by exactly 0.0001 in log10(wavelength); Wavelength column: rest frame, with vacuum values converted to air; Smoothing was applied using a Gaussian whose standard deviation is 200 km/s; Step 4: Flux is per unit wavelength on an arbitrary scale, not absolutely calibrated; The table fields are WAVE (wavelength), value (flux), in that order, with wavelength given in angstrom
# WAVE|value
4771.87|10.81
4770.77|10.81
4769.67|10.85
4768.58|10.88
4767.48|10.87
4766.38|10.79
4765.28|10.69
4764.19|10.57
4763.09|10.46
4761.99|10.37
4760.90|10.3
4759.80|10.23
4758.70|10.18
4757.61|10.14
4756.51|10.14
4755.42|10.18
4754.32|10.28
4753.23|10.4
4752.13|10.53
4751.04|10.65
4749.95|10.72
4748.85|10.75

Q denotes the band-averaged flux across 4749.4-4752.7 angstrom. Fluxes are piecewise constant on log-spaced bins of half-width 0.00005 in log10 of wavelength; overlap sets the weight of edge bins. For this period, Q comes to 10.6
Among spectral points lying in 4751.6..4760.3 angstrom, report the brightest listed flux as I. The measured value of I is 10.53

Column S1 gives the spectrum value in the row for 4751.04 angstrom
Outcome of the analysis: 10.65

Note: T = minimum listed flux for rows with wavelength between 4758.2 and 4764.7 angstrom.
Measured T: 10.18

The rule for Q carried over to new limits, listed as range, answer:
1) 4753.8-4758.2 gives 10.2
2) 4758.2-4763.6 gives 10.3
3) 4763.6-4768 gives 10.7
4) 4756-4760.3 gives 10.2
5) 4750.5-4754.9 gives 10.5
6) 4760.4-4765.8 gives 10.5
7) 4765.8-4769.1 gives 10.8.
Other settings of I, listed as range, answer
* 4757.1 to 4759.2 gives 10.18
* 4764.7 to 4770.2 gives 10.88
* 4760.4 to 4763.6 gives 10.46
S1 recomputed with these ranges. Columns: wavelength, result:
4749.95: 10.72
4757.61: 10.14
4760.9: 10.3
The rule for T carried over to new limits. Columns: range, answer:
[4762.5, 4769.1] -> 10.46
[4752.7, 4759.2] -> 10.14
